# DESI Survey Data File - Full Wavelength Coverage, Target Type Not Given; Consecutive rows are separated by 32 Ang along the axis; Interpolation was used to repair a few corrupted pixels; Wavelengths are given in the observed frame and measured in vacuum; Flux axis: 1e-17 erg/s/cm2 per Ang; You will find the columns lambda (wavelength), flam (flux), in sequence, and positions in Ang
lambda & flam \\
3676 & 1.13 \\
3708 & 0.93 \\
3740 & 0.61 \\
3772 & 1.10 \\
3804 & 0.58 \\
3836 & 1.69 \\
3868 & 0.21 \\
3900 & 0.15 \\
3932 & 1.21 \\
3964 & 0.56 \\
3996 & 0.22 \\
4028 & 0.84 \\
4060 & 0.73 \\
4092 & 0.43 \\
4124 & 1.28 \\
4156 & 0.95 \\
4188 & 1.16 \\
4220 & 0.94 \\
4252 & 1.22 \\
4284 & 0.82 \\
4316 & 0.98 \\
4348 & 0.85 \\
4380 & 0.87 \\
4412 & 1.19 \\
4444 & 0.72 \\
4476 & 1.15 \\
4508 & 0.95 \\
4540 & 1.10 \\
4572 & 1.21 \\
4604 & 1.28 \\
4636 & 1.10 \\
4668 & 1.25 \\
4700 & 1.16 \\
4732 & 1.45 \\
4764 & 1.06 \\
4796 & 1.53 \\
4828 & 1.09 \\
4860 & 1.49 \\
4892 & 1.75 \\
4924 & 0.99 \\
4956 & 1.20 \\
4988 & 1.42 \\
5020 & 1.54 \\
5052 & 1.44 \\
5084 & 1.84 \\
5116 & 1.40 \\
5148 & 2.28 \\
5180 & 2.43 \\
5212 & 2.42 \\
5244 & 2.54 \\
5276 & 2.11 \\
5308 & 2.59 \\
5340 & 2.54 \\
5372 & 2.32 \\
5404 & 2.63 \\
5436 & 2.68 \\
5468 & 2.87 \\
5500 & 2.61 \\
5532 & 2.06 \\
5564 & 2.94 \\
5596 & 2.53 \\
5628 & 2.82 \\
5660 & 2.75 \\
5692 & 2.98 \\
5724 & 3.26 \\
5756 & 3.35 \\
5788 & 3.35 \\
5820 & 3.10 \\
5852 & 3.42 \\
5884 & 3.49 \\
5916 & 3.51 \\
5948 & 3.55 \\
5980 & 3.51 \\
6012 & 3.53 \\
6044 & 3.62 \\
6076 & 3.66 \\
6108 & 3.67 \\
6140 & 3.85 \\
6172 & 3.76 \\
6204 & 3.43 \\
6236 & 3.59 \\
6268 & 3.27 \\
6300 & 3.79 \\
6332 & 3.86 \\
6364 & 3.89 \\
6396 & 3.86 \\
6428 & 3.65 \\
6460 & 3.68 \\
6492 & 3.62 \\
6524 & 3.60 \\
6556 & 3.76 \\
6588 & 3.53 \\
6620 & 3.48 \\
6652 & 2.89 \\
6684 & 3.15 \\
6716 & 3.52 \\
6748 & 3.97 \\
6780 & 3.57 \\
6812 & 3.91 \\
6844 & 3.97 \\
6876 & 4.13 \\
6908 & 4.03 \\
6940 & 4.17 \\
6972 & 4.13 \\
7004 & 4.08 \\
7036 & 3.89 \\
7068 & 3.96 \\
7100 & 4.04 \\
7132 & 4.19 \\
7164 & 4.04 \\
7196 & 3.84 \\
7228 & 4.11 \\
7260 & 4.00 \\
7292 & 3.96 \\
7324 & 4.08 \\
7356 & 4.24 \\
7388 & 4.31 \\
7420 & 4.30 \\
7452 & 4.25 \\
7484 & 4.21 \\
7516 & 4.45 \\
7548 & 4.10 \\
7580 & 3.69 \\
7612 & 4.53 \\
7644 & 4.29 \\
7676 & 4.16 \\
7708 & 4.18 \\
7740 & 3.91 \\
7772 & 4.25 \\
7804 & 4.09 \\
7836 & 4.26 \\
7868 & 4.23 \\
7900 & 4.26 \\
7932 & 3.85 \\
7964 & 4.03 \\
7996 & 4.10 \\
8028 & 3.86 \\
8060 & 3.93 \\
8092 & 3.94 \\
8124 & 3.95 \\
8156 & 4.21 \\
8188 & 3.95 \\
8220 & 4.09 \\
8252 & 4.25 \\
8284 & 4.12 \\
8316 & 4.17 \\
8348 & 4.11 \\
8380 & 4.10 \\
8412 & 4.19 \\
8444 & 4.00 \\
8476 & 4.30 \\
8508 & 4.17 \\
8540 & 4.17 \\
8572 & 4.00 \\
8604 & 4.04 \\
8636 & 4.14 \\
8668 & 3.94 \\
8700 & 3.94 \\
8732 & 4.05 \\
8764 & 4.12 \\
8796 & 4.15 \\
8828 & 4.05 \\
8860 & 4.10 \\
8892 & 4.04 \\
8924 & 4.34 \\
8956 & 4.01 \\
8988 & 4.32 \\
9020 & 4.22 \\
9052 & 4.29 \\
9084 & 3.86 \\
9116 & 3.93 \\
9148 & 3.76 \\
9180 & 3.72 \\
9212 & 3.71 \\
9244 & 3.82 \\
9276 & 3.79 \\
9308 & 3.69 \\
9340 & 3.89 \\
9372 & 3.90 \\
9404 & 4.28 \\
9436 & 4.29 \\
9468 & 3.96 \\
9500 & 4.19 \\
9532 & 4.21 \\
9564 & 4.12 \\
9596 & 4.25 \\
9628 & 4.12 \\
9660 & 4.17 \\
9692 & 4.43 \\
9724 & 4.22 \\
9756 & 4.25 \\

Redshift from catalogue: 0.286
